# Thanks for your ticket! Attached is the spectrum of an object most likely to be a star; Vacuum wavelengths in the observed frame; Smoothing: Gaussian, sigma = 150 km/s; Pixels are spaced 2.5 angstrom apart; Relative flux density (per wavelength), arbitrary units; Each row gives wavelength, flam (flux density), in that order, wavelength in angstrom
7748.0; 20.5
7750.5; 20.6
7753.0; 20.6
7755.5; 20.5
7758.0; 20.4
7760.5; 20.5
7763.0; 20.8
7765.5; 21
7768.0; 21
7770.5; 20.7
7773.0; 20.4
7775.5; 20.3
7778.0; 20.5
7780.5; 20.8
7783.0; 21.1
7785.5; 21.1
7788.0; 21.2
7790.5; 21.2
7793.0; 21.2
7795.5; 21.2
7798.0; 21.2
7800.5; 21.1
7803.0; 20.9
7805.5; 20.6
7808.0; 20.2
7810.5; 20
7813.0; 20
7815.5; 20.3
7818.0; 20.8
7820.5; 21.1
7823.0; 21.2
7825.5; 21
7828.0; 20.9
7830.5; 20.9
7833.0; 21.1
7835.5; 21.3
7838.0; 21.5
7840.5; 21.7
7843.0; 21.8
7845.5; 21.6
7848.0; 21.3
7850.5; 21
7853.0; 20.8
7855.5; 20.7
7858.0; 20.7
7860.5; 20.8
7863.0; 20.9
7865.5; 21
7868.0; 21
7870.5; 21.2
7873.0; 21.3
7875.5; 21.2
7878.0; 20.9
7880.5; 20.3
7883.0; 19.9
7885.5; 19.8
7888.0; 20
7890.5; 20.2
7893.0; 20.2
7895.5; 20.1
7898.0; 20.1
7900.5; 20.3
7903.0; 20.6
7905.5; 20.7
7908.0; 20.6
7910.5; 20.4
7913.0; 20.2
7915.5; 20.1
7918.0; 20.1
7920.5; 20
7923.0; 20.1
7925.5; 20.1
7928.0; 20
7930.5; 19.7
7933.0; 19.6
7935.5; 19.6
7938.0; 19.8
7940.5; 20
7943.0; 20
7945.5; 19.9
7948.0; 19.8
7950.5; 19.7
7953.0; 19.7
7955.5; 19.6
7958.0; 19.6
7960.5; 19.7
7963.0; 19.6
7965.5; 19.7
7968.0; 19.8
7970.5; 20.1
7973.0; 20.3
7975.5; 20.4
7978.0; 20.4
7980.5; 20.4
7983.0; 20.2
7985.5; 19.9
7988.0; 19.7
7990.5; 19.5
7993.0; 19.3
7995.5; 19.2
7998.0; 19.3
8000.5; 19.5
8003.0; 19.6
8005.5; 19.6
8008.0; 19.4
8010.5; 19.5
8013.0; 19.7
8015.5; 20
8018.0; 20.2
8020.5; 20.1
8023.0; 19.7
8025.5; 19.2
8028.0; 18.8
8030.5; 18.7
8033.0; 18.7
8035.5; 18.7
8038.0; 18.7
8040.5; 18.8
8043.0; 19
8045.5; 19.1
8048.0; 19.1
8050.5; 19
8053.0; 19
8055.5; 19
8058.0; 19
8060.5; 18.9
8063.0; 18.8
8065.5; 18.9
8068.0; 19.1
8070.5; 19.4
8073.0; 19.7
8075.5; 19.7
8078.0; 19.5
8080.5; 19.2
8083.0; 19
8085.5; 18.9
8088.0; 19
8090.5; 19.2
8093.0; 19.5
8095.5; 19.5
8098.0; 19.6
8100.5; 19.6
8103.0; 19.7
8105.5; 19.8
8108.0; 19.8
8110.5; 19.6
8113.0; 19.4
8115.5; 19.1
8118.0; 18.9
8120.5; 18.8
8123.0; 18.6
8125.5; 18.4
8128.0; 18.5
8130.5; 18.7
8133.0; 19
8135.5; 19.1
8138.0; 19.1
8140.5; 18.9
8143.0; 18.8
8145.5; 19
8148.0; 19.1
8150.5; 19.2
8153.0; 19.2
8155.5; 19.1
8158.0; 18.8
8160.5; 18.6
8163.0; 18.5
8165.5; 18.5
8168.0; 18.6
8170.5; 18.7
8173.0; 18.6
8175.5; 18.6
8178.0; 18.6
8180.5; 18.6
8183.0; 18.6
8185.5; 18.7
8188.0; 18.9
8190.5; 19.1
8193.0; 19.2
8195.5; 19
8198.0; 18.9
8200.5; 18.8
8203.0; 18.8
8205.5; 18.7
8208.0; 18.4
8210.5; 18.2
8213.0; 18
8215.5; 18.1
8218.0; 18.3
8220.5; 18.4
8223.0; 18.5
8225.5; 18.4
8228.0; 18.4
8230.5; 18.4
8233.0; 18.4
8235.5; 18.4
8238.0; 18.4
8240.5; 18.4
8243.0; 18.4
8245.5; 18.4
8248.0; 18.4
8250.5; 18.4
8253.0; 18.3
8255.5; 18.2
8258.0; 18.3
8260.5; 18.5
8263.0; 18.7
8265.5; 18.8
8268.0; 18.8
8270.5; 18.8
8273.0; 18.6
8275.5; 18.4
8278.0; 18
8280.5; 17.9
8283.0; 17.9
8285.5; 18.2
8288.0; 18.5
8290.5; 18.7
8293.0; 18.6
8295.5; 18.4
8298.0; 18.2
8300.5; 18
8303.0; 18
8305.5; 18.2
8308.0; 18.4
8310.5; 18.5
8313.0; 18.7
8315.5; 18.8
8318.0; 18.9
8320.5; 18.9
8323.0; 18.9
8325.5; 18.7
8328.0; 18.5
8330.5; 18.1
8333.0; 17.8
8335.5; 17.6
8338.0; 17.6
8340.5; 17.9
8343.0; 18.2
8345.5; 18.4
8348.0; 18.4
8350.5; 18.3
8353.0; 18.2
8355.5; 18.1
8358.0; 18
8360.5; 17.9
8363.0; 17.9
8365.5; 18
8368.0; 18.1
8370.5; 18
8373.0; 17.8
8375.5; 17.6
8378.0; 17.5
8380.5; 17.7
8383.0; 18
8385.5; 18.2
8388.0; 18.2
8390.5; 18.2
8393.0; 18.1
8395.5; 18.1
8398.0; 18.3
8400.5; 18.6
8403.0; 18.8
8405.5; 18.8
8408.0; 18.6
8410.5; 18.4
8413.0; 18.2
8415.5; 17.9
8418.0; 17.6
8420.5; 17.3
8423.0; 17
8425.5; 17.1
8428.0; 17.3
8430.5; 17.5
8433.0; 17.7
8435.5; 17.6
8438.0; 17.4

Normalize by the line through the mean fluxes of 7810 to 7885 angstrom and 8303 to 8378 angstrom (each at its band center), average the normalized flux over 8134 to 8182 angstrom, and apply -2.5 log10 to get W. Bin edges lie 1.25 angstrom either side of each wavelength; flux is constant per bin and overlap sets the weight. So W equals 0.02 mag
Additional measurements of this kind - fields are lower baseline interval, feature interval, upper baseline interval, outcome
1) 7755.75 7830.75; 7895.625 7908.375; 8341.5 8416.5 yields -0.01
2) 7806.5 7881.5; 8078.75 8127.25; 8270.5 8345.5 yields 0.01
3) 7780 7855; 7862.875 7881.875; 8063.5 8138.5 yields -0.02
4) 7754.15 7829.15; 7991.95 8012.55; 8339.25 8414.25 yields 0.02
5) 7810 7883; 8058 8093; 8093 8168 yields 0.01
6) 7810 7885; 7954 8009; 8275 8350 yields 0.02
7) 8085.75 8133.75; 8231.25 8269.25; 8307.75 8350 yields 0.01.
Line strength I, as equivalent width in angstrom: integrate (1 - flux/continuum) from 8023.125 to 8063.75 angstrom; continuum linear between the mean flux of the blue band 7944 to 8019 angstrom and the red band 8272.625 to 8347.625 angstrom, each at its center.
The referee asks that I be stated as 1.2 angstrom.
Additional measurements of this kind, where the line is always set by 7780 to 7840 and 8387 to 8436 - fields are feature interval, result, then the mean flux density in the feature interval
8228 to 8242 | 0.32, 18.4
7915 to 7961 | 1.02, 19.8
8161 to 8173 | 0.37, 18.6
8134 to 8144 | 0.17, 19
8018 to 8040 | 0.80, 19.1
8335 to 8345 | 0.24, 17.9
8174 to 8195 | 0.32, 18.8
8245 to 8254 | 0.19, 18.4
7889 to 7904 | 0.19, 20.2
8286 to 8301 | 0.11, 18.4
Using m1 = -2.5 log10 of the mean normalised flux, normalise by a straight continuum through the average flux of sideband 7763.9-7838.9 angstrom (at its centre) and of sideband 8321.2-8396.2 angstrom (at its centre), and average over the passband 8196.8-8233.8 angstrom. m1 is 0.02 mag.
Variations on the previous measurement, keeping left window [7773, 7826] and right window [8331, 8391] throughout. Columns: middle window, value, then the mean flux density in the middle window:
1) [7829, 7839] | -0.03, 21.2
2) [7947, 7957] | 0.02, 19.7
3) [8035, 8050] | 0.04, 18.9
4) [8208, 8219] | 0.03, 18.2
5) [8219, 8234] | 0.01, 18.4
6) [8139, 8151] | 0.00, 19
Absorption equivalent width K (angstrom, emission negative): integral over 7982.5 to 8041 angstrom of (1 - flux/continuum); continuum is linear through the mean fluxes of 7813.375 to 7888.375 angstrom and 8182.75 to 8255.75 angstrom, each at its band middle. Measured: 1.4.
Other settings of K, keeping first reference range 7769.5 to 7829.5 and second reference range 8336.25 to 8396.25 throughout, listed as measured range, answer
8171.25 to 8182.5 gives 0.2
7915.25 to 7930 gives 0.1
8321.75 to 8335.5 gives -0.1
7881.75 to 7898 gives 0.2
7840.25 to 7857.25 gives -0.6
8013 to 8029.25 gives 0.0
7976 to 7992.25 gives -0.1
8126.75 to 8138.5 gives 0.2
